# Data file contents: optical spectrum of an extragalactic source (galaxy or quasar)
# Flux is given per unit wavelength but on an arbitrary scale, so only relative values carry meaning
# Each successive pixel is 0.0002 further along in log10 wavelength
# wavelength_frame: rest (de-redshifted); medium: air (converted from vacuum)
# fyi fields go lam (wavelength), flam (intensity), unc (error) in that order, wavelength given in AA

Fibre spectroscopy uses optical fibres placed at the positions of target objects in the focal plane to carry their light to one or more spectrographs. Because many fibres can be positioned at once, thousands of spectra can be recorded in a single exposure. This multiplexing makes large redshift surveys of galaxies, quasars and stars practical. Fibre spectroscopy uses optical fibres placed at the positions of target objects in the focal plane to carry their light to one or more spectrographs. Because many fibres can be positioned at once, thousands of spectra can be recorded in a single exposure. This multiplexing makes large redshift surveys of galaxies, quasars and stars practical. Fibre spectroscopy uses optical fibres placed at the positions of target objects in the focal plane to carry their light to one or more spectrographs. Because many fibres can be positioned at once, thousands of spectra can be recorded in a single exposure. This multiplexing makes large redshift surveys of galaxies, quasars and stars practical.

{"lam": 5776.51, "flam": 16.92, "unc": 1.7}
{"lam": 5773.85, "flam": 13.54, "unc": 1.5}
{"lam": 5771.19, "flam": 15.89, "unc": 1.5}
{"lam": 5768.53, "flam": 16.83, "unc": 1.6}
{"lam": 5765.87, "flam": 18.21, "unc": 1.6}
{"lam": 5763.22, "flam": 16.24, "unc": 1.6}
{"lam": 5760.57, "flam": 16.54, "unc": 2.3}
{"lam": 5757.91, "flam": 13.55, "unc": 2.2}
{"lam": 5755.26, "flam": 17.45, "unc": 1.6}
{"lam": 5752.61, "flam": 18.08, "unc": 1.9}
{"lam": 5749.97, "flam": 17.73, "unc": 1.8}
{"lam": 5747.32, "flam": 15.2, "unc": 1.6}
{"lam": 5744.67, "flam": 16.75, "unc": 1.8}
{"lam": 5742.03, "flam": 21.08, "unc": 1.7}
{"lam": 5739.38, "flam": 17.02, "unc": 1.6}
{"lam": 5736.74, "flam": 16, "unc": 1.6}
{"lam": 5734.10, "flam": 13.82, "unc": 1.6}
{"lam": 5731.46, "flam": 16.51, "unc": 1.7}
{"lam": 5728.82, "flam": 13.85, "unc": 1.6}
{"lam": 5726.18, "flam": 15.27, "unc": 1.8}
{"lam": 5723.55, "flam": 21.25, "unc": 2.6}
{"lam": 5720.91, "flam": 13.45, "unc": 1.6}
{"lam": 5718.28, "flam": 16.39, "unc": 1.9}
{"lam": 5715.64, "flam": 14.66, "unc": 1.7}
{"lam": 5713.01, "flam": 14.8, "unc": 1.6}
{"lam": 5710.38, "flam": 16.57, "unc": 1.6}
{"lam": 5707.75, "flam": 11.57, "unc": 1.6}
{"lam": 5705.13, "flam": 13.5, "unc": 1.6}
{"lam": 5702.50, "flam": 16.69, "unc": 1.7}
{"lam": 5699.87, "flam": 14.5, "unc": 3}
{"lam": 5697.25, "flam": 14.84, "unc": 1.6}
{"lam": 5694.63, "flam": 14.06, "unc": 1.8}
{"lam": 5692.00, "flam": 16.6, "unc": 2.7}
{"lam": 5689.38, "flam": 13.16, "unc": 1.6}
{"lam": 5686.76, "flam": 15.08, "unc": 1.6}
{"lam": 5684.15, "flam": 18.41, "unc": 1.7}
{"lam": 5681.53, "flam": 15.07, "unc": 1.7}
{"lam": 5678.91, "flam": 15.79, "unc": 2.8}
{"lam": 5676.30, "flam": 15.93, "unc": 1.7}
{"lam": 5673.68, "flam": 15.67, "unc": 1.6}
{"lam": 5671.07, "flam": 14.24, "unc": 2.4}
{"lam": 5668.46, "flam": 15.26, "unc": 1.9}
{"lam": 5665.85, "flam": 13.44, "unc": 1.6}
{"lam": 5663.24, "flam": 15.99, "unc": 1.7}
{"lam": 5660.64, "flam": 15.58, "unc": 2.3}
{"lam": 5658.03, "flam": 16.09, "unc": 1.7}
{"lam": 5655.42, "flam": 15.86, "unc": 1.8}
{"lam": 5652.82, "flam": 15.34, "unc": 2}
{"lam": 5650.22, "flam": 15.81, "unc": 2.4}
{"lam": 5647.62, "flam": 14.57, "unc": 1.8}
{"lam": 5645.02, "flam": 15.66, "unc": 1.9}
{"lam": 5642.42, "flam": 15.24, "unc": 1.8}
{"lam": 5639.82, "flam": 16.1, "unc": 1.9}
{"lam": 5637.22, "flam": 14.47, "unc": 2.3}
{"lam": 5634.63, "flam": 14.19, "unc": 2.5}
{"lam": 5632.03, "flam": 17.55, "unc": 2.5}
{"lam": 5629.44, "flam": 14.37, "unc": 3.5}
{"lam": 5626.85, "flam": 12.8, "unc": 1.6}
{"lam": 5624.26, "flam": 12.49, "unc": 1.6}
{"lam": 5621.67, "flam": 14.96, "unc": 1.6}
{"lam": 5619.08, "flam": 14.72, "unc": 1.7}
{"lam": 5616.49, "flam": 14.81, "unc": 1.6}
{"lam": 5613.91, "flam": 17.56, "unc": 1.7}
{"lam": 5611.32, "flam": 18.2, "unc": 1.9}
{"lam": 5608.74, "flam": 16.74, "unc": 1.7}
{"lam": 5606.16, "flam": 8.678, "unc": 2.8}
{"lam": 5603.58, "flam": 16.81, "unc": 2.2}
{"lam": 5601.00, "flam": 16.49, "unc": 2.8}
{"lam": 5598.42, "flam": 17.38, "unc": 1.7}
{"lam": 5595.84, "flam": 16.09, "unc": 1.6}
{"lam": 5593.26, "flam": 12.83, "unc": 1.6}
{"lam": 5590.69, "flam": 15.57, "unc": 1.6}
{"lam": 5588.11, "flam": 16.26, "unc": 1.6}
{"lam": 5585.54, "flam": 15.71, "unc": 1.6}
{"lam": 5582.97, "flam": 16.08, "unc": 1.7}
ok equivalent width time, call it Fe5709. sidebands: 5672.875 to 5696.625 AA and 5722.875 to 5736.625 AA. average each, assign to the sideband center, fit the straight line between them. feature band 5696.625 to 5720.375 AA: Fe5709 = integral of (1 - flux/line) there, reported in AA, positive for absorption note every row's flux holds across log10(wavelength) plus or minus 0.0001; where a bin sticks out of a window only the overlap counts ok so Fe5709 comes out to 1.39 AA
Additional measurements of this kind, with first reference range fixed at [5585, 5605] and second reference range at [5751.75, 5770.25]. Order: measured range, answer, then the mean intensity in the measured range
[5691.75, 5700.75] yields 0.83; 14.8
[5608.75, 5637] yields 1.36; 15.2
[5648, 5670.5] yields 1.13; 15.4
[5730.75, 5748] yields -0.15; 16.7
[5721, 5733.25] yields 0.15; 16.3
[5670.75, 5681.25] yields 0.49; 15.5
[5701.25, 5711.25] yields 1.16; 14.5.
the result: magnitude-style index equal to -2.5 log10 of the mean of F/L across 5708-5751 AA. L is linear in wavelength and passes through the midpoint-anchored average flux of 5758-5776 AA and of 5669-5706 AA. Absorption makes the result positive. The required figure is -0.031 mag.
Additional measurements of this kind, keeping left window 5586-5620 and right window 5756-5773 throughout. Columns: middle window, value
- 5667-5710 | 0.06 mag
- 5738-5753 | -0.10 mag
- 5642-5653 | 0.03 mag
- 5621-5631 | 0.15 mag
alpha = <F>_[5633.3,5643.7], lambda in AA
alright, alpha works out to 15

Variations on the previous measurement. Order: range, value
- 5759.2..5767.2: 17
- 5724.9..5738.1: 15.1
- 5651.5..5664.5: 15.8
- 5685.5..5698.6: 14.7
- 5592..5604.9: 15.9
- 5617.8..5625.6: 14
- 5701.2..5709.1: 13.9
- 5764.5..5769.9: 17.5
